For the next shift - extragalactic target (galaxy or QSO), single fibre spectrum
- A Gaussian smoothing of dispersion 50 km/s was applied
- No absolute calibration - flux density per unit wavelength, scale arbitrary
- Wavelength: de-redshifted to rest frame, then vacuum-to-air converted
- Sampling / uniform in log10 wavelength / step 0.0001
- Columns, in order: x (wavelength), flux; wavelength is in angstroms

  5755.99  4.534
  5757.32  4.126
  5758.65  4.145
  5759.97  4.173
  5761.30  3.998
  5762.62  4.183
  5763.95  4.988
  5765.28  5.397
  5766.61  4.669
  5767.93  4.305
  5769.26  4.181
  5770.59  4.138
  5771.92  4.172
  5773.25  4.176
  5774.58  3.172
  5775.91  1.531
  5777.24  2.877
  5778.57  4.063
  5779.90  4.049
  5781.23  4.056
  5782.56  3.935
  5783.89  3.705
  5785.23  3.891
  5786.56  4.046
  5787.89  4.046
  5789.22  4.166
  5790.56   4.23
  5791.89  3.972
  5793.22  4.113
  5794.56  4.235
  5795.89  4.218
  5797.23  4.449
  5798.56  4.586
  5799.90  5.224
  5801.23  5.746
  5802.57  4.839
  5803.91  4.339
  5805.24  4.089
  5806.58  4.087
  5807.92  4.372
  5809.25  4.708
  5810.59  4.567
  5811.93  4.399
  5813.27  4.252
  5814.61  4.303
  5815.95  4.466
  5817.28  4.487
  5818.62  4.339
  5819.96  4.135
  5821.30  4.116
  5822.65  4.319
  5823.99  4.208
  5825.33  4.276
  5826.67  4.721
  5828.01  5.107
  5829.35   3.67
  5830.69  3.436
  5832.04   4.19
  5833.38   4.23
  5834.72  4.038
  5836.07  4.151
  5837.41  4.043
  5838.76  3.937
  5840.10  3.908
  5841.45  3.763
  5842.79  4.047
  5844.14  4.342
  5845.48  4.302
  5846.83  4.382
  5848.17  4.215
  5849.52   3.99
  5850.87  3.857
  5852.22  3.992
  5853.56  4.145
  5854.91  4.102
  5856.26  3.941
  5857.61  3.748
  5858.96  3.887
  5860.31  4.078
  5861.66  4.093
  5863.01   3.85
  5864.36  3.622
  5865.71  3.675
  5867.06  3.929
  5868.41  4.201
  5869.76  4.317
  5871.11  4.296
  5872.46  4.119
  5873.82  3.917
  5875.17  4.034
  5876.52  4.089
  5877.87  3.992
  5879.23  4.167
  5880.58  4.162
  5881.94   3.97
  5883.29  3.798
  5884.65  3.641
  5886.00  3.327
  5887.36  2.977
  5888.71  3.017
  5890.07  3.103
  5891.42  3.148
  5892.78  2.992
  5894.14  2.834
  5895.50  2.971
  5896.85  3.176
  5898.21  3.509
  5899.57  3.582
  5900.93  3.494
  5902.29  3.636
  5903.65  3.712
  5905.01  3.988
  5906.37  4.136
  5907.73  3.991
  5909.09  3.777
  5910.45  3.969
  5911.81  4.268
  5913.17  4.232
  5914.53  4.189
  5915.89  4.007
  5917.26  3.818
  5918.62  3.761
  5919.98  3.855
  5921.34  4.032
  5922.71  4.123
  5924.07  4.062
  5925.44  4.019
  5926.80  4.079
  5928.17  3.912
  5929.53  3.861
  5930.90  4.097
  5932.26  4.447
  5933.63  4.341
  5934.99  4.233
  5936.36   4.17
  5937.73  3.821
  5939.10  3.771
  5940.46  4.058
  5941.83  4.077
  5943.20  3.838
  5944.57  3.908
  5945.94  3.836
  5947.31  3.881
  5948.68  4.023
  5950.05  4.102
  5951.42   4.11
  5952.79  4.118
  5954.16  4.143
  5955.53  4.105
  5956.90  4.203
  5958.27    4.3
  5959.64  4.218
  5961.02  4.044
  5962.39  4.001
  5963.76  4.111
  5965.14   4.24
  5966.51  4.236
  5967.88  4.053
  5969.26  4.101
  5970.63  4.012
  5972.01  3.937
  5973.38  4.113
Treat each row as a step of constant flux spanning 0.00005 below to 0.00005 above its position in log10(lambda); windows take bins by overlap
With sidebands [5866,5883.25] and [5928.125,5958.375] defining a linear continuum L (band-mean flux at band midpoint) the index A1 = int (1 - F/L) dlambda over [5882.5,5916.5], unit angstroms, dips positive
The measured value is 4.1 angstroms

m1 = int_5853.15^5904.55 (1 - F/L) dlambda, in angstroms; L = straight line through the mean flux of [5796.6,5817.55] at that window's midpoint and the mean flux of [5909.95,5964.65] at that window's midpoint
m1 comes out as 6.8 angstroms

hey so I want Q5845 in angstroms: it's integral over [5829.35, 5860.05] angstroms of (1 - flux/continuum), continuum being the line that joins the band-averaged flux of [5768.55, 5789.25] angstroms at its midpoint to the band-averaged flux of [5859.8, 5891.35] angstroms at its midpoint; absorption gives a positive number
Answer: -1.8 angstroms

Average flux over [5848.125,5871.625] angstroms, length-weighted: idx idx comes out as 3.99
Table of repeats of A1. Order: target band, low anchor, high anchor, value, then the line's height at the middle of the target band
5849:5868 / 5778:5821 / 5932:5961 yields 1.3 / 4.22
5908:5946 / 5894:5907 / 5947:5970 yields -2.3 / 3.8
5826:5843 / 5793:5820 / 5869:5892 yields 0.5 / 4.22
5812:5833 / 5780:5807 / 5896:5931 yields -0.4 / 4.2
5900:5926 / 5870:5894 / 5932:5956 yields -0.6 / 3.86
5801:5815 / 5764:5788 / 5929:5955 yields -1.9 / 3.96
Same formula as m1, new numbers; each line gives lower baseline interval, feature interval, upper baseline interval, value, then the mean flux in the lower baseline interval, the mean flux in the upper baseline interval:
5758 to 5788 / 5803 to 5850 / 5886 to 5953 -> -3.6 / 3.99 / 3.81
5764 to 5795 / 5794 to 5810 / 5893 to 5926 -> -2.6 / 3.98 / 3.79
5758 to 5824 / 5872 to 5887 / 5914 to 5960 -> 0.8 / 4.22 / 4.04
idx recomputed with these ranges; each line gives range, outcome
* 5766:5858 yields 4.15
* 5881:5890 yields 3.45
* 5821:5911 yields 3.88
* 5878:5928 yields 3.71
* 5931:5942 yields 4.12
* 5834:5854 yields 4.07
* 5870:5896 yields 3.62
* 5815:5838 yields 4.23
